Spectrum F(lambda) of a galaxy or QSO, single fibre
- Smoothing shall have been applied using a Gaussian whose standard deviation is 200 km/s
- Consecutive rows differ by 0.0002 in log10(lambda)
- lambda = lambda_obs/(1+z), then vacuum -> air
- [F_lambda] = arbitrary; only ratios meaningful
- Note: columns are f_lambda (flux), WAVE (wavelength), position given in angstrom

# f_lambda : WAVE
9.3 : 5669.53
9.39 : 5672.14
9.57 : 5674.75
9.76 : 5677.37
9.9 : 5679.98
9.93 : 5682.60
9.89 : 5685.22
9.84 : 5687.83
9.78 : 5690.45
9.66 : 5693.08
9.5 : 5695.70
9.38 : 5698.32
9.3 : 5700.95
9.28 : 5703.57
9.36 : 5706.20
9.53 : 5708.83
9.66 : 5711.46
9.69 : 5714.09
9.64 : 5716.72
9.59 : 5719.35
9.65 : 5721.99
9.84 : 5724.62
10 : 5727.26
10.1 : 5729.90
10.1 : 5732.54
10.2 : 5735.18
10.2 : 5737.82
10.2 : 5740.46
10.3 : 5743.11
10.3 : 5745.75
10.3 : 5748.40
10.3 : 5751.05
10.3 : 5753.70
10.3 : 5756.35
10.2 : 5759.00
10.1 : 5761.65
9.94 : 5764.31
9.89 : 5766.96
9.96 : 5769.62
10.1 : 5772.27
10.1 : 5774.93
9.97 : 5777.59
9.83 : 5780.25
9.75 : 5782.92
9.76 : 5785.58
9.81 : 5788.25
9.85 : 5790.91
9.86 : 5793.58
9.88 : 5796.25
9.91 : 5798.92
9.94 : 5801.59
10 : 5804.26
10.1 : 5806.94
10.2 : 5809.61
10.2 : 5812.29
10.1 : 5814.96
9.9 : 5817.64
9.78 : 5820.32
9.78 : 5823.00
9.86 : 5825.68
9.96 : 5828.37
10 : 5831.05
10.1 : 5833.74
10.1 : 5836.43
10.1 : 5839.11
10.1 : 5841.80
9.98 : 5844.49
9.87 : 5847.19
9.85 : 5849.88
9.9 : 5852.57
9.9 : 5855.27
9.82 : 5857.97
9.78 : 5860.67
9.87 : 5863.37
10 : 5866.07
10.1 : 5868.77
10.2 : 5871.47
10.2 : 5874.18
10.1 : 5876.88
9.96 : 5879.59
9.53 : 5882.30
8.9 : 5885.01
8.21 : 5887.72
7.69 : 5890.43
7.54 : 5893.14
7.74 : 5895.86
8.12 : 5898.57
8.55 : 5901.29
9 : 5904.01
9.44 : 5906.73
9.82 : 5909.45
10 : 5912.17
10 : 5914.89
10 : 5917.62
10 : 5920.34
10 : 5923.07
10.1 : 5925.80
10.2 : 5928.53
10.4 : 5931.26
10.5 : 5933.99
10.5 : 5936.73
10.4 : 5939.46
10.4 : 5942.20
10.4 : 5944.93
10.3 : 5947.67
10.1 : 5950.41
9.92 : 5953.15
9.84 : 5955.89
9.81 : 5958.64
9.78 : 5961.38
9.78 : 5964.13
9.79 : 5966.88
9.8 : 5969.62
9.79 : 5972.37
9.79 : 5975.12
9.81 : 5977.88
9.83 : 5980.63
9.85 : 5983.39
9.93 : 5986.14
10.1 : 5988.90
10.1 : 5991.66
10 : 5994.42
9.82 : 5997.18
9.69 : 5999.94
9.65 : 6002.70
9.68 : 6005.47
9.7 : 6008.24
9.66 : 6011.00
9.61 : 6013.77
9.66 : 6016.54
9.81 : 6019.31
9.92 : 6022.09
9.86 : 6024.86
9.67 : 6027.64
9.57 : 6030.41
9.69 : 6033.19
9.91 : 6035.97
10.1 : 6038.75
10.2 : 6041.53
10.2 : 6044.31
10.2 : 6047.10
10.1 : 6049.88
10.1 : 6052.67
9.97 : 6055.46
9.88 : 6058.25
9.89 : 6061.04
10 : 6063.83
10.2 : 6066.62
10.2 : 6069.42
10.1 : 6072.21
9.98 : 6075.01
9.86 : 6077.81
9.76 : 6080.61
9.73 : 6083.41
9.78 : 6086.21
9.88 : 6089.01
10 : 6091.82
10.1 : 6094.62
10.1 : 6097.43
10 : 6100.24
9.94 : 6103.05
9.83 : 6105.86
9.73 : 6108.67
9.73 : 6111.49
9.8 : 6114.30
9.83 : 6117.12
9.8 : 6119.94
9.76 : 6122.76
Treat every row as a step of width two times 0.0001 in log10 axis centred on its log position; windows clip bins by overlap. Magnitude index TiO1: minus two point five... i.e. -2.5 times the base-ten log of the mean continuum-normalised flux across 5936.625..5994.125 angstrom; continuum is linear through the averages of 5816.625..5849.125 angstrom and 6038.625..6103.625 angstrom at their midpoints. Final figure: 0.00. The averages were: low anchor 9.96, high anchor 10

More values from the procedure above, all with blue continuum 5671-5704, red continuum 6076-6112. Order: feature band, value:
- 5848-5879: -0.025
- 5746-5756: -0.067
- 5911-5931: -0.031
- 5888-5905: 0.204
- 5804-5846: -0.032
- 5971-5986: -0.001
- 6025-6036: 0.016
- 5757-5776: -0.040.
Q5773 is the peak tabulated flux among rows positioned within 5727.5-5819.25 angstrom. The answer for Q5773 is 10.3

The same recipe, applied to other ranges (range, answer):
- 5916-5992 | 10.5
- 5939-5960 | 10.4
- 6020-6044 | 10.2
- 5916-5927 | 10.1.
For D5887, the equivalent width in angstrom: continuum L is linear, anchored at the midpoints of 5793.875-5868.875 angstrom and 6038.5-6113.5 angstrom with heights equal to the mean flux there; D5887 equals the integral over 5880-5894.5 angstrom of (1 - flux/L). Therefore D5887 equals 2.2 angstrom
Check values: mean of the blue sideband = 9.96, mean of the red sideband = 9.98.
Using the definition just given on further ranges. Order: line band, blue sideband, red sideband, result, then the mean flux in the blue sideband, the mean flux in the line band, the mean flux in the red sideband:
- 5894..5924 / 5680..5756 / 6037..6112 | 1.9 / 9.86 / 9.29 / 9.99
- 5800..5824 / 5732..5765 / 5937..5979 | 0.4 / 10.2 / 10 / 10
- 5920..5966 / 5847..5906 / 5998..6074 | -2.9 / 9.3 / 10.1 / 9.9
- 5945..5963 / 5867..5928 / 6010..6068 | -0.8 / 9.34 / 9.98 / 9.92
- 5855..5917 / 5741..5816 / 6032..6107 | 4.4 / 10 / 9.32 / 9.99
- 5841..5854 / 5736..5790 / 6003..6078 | 0.1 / 10.1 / 9.93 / 9.91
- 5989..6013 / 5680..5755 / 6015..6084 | 0.3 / 9.85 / 9.8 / 9.94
